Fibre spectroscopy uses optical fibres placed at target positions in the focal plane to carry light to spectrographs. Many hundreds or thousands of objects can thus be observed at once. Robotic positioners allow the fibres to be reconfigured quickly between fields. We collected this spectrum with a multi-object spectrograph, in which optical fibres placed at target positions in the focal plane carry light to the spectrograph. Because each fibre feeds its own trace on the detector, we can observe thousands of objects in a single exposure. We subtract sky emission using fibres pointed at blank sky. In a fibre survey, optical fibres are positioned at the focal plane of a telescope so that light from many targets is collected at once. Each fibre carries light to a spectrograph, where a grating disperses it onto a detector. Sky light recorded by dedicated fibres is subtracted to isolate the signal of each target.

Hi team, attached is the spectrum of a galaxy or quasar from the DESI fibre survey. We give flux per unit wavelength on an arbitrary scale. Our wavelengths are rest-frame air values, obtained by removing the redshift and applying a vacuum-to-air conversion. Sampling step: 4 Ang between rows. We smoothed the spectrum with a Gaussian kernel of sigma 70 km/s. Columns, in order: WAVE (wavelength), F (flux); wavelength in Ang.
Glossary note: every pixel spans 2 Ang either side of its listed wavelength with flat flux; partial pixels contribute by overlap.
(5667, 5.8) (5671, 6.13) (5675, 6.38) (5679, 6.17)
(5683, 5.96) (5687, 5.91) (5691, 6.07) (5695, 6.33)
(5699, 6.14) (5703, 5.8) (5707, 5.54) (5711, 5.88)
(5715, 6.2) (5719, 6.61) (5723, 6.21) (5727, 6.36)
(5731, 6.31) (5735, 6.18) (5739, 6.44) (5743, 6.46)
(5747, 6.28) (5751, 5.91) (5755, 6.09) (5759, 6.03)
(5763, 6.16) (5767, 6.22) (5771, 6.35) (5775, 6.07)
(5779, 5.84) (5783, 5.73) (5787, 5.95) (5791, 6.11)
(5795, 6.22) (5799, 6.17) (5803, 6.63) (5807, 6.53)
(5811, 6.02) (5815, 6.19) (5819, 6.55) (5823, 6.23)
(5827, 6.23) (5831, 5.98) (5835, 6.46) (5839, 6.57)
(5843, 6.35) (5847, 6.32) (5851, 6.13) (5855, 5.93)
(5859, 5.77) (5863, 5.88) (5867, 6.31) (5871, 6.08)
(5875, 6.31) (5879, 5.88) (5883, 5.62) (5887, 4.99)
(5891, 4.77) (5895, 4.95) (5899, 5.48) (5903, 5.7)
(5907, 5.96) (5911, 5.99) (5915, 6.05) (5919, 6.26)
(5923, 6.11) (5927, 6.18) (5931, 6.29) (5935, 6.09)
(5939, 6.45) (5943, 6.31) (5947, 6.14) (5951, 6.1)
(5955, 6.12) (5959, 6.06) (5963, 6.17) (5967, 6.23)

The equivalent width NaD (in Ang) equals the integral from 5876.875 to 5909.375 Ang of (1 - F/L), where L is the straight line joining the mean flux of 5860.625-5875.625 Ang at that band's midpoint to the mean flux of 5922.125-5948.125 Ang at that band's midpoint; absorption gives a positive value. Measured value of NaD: 3.9 Ang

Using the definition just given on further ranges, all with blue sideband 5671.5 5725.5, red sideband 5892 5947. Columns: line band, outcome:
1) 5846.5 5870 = -0.1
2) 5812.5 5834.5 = -0.8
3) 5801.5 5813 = -0.7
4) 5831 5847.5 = -1.0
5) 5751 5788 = 0.1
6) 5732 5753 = -0.6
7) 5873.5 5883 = 0.0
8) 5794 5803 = -0.4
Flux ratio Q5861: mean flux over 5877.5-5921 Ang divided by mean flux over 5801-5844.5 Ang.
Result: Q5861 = 0.88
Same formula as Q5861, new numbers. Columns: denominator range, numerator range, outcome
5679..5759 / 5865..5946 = 0.96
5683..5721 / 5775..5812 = 1.01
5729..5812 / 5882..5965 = 0.95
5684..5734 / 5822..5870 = 1.01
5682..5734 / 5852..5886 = 0.97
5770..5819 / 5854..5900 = 0.92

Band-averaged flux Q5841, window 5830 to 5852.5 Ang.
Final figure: 6.32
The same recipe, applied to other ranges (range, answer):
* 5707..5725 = 6.15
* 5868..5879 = 6.15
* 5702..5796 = 6.13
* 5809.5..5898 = 5.97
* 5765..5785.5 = 6.04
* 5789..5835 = 6.27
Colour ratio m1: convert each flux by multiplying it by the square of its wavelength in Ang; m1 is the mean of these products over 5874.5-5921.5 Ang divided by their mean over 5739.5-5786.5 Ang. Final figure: 0.97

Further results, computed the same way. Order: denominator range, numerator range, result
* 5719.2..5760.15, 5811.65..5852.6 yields 1.04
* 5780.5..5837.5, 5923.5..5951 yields 1.05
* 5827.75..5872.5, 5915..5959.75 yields 1.03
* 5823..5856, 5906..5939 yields 1.01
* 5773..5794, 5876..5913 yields 0.96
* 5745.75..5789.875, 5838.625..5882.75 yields 1.04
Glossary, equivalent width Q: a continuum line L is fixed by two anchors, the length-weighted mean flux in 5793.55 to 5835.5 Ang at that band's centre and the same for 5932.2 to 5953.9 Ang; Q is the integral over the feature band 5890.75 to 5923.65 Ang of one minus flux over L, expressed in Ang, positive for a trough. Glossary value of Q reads 2.7 Ang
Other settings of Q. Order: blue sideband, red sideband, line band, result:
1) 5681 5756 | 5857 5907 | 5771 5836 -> -3.2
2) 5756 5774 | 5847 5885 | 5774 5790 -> 0.6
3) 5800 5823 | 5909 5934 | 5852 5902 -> 4.5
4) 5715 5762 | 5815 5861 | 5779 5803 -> 0.7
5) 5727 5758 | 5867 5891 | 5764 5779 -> -0.1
